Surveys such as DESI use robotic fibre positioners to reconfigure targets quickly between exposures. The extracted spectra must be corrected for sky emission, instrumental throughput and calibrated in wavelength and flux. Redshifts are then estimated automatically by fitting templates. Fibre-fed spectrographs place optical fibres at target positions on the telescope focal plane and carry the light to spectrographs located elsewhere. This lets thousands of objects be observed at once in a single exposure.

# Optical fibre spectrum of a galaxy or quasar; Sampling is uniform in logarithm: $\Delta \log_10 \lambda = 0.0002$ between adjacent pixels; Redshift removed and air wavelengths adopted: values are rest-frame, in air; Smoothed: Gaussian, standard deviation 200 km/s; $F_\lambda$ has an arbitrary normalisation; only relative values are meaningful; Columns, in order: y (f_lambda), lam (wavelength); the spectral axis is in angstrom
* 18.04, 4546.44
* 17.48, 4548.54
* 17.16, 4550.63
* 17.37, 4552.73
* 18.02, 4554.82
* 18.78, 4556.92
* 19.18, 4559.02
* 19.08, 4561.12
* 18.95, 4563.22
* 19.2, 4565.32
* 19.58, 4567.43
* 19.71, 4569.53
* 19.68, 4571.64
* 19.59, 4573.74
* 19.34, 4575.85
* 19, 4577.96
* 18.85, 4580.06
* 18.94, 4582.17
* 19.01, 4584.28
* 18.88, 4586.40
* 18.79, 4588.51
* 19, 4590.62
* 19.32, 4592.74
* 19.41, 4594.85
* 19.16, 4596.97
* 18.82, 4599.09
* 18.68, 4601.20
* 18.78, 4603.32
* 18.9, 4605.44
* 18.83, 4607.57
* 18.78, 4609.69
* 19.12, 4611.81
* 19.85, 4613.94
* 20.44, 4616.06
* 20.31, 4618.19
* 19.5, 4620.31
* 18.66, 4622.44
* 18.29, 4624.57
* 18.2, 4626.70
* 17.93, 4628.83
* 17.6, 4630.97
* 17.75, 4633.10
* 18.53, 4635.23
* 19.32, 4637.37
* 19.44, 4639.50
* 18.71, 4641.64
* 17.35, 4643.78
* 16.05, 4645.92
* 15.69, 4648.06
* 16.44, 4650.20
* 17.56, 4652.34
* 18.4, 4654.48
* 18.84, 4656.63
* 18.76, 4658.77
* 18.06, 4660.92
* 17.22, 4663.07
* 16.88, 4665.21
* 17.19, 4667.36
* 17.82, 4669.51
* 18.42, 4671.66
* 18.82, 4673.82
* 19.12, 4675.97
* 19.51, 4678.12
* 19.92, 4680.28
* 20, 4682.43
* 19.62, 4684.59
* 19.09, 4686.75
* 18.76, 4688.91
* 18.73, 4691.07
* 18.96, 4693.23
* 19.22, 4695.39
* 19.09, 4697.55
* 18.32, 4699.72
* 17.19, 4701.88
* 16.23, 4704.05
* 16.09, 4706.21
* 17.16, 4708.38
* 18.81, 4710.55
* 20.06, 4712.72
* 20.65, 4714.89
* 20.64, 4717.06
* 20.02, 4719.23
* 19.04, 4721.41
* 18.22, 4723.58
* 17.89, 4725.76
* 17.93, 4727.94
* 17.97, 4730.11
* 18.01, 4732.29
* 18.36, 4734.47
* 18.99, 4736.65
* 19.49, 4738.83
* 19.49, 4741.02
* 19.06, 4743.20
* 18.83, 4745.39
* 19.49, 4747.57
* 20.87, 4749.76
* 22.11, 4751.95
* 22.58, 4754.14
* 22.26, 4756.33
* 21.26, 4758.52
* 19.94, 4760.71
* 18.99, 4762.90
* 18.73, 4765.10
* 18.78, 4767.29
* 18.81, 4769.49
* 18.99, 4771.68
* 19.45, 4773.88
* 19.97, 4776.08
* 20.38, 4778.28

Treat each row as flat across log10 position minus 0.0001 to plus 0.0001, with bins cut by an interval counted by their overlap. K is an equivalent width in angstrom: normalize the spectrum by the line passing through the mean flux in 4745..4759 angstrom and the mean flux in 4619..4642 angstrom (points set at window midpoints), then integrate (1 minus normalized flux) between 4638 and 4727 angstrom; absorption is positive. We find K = 5.8 angstrom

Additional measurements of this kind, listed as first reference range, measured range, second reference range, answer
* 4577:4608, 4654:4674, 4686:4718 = 0.77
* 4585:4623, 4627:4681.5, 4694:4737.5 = 2.35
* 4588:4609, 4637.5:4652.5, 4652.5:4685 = 1.00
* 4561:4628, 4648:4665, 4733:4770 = 1.52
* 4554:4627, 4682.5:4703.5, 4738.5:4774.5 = 0.93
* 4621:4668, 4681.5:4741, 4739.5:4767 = 1.91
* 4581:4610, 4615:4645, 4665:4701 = 0.32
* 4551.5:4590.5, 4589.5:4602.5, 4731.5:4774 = 0.02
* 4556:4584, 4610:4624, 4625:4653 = -1.02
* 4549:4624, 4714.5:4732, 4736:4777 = 0.71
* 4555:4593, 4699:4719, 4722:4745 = 0.24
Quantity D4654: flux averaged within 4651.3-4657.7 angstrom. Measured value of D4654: 18.3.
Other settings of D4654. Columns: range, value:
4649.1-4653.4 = 17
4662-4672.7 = 17.5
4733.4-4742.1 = 19.1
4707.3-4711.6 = 18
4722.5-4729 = 18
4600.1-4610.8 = 18.8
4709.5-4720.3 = 20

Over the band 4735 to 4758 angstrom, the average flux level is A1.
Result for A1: 20.3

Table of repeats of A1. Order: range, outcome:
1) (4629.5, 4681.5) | 18.1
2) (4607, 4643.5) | 18.9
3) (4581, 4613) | 19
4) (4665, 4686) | 18.8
